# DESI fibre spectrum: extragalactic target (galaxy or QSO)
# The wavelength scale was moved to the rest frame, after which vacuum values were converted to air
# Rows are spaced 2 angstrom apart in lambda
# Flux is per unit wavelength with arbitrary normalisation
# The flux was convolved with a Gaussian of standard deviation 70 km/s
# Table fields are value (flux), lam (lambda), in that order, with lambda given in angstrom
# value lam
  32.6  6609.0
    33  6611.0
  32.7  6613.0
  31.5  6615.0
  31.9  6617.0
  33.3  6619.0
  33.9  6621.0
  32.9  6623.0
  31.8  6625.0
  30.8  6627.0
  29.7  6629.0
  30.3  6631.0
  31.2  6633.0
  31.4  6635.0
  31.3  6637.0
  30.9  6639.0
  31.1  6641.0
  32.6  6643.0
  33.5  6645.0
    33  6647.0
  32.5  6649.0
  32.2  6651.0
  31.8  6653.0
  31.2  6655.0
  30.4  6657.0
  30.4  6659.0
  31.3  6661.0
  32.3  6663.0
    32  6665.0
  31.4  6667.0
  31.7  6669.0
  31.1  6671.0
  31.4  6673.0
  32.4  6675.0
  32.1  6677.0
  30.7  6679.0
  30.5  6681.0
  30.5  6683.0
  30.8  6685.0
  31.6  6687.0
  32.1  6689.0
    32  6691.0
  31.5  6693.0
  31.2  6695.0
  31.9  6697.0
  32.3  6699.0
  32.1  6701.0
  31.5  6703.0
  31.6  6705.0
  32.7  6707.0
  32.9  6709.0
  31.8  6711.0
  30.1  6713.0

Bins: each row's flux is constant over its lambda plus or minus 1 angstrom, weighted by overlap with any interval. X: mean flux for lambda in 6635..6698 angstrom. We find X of 31.6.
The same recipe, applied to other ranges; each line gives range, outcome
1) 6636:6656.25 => 32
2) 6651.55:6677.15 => 31.5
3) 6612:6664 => 31.8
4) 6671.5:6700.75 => 31.5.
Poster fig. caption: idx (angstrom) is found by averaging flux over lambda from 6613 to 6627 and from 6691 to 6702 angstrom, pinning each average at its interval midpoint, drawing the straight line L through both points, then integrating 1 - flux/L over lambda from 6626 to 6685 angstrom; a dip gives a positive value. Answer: 1.3 angstrom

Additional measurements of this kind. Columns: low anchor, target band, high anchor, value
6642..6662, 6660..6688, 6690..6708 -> 0.4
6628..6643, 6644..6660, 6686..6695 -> -0.4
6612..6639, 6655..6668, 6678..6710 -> 0.2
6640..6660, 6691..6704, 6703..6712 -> 0.1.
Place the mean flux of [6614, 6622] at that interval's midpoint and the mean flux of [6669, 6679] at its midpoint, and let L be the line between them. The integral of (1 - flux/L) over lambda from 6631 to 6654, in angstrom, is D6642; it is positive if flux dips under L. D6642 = 0.2 angstrom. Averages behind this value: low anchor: 32.6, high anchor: 31.6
